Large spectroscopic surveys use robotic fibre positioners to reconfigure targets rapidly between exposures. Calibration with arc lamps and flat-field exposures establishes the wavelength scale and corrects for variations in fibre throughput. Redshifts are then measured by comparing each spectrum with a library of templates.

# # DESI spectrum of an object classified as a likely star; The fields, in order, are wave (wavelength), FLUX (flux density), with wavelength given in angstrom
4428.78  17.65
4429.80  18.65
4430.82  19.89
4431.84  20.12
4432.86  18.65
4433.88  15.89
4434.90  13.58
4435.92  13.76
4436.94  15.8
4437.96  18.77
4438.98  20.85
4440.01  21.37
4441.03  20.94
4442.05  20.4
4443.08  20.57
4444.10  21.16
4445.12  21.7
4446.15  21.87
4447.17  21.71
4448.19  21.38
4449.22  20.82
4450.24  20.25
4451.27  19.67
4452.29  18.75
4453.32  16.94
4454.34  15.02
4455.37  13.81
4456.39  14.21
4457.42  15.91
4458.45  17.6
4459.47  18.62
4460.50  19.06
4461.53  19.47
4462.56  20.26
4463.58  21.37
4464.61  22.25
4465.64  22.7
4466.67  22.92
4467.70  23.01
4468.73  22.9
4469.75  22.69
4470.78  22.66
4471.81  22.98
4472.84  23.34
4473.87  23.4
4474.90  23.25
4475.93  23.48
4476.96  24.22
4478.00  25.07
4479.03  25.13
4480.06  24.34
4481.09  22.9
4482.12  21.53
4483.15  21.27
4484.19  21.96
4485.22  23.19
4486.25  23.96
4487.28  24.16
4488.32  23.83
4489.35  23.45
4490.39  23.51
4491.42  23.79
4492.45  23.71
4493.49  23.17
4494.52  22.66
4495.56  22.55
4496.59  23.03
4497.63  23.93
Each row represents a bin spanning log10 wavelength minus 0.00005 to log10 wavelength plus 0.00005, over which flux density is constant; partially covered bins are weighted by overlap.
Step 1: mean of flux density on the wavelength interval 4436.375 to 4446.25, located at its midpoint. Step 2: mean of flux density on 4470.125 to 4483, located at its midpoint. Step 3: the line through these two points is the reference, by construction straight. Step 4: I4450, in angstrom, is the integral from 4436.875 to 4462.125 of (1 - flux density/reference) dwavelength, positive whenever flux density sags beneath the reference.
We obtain 2.16 angstrom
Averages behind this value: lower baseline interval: 20.2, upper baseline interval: 23.5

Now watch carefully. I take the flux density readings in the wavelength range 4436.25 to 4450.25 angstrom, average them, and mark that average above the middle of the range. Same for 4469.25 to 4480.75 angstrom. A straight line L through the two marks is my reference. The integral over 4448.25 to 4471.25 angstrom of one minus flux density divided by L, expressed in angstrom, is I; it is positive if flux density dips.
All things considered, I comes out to 2.65 angstrom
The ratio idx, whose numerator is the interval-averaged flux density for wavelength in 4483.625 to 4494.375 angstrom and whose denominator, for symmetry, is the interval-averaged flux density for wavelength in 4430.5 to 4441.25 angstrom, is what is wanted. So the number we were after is 1.30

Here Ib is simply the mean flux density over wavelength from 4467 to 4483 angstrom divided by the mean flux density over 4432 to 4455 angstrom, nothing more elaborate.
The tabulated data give 1.2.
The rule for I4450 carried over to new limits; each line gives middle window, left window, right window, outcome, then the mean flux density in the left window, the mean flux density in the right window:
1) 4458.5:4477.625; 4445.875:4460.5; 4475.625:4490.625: -1.07 angstrom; 18.3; 23.5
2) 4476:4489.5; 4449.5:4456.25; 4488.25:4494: -0.78 angstrom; 17.4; 23.6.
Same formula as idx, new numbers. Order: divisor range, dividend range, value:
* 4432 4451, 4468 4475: 1.19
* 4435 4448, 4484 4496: 1.18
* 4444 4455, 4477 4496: 1.18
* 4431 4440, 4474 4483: 1.35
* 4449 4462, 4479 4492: 1.32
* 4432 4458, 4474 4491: 1.26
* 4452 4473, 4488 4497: 1.18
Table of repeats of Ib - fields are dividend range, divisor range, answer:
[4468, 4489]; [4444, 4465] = 1.22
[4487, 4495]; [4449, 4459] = 1.37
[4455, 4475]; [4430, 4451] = 1.06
